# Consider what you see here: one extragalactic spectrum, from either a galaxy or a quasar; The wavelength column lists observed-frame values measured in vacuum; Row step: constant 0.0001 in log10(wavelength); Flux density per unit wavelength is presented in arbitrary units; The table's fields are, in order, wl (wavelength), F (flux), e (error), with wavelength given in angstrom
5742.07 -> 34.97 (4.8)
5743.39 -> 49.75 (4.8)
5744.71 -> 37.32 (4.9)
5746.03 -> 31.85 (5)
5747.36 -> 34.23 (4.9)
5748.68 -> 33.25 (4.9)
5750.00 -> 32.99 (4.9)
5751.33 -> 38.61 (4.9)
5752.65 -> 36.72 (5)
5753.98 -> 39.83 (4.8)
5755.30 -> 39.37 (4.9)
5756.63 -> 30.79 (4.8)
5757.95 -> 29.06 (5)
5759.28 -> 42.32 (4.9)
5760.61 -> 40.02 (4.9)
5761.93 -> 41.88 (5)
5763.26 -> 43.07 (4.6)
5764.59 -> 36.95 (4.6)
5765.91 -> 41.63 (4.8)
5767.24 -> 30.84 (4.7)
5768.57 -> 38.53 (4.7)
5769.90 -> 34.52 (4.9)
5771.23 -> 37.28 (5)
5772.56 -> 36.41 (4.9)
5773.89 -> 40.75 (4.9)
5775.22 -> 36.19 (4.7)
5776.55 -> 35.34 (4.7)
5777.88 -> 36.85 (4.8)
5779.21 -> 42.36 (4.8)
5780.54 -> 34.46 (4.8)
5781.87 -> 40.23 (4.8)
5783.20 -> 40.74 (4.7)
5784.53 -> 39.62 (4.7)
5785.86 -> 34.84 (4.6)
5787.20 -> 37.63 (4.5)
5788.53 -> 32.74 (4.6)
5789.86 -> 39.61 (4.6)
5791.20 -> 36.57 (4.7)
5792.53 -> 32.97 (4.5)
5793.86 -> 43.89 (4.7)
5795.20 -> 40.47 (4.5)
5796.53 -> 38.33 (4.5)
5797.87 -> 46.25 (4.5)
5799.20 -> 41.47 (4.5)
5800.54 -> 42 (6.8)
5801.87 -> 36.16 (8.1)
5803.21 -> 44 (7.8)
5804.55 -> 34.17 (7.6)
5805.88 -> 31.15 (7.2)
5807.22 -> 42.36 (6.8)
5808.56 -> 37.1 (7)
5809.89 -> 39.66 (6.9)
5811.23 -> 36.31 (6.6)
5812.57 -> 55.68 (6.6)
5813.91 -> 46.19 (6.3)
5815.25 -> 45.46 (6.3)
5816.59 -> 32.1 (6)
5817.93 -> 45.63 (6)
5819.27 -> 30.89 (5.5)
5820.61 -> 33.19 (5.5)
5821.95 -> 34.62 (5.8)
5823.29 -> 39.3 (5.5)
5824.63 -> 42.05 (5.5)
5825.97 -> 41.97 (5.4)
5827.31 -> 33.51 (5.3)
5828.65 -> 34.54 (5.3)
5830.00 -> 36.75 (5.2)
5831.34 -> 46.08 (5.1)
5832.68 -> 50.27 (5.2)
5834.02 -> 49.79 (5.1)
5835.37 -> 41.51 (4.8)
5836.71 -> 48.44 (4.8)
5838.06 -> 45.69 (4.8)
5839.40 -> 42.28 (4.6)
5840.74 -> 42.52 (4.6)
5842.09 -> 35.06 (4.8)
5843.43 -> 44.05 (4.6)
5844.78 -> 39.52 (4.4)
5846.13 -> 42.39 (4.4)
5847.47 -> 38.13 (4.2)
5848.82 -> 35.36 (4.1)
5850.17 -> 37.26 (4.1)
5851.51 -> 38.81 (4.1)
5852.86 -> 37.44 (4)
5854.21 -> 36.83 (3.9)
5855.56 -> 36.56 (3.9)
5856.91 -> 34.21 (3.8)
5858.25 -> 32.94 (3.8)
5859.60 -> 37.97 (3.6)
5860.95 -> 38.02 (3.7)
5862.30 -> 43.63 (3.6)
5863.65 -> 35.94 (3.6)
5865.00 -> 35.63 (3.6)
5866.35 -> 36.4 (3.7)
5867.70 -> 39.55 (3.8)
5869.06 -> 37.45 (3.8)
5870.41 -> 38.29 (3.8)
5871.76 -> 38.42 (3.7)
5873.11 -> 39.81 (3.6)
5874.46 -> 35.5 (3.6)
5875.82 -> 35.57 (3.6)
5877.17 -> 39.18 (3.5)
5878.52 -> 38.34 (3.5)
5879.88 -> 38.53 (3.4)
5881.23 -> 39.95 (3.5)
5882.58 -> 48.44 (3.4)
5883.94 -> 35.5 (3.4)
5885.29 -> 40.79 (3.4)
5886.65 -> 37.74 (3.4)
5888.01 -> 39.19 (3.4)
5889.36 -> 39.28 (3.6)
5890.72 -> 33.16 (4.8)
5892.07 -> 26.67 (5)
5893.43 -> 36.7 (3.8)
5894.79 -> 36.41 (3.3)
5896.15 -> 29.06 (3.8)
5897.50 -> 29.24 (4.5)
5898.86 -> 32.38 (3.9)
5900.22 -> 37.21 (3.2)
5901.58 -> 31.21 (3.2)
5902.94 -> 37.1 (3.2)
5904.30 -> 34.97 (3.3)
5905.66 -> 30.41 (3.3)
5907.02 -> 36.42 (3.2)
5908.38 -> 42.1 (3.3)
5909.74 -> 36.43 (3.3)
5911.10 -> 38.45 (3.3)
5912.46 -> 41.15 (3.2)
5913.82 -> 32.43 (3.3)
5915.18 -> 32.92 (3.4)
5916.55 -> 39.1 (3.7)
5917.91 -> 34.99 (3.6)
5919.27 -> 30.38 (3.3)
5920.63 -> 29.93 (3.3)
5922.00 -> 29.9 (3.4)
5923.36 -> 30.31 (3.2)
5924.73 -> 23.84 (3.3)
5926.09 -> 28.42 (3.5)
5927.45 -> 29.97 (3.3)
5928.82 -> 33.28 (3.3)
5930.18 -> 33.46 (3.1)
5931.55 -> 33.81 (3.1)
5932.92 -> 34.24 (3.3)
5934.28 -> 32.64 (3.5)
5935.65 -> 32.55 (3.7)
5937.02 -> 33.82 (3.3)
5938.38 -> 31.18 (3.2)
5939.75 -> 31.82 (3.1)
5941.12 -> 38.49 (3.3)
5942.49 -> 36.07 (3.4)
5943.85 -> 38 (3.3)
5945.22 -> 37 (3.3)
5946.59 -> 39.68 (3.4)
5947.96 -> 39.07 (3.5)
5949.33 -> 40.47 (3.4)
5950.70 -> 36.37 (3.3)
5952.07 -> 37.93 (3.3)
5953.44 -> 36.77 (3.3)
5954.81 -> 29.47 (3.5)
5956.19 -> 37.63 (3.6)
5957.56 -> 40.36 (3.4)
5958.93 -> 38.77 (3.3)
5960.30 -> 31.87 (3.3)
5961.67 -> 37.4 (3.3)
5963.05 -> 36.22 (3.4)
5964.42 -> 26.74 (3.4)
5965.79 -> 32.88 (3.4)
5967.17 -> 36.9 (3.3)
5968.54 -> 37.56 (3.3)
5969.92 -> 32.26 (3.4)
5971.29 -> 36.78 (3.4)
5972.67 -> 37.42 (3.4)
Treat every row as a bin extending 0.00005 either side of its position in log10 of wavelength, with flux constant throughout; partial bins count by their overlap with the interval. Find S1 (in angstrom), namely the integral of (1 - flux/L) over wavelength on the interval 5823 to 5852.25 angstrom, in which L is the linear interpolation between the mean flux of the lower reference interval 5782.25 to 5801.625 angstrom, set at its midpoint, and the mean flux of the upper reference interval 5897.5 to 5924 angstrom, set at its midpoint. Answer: -3.0 angstrom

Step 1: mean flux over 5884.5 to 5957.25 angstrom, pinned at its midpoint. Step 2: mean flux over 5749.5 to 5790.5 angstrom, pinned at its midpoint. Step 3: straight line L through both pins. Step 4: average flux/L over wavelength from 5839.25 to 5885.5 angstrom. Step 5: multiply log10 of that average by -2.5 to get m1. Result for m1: -0.08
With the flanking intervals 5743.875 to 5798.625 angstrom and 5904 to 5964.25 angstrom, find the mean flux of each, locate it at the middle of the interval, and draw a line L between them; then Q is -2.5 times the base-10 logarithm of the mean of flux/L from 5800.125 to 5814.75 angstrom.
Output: -0.10 mag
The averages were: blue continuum 37.5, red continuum 34.7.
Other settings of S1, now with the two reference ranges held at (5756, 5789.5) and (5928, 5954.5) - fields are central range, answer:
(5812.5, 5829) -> -1.0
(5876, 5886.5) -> -1.0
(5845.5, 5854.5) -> -0.4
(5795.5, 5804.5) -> -0.9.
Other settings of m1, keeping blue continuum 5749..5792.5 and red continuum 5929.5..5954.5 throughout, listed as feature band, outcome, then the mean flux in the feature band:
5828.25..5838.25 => -0.20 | 44.3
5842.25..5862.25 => -0.04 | 37.9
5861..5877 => -0.04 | 37.9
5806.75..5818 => -0.14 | 42.1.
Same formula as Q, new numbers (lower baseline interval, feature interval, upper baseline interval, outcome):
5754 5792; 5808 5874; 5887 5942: -0.11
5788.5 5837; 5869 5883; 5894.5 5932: -0.09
